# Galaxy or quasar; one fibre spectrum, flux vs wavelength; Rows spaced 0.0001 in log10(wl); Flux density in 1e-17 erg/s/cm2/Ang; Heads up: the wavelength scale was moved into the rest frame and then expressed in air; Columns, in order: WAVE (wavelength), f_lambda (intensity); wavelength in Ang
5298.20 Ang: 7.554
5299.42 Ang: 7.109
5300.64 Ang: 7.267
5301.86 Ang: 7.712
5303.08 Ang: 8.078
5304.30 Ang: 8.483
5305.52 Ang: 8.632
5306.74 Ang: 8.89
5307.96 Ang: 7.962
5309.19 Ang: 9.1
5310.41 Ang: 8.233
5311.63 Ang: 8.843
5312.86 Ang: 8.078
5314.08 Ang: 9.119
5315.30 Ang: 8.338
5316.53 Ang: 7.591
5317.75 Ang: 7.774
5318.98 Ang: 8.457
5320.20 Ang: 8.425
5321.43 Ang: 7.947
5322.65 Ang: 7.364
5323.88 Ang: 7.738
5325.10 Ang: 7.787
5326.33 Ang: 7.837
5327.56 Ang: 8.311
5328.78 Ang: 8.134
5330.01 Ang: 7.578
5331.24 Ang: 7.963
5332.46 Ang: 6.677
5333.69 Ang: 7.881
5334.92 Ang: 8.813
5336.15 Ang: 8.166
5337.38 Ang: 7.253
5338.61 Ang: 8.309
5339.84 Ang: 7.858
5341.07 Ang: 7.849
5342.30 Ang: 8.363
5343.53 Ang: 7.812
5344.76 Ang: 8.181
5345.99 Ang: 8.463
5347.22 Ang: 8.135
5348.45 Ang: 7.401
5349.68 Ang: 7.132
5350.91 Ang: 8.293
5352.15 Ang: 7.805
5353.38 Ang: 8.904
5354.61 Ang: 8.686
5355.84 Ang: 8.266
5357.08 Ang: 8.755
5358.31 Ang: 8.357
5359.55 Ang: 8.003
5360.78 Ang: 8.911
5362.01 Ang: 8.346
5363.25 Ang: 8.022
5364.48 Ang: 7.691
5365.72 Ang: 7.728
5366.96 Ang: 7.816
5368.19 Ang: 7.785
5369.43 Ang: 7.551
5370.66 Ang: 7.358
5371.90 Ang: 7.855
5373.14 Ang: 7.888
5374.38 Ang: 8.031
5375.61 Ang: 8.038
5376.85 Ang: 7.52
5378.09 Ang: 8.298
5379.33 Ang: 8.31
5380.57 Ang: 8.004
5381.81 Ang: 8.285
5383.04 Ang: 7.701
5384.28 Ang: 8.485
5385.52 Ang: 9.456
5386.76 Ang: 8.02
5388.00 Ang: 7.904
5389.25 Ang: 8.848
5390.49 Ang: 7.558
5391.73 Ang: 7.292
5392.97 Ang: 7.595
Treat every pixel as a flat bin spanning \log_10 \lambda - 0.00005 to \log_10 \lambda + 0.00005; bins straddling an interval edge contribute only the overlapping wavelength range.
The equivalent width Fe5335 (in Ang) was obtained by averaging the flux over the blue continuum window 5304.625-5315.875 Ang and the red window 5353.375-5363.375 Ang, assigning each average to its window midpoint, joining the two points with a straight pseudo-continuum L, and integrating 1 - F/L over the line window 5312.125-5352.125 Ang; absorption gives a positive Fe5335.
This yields 2.6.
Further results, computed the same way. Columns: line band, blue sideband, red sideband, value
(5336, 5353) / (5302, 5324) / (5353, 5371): 0.5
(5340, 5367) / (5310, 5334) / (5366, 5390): -0.3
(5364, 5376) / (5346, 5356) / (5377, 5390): 0.6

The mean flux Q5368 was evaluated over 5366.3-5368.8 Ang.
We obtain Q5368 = 7.8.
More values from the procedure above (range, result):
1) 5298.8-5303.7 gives 7.55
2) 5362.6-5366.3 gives 7.81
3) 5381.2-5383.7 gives 8.03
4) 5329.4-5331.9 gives 7.76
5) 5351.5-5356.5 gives 8.41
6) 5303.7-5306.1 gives 8.56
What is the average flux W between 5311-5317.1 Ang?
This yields 8.4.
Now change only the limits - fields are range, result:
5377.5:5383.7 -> 8.13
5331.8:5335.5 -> 7.79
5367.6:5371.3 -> 7.56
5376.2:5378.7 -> 7.9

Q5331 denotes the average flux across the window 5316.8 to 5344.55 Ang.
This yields 7.92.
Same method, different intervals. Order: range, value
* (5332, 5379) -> 8.01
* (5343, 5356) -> 8.1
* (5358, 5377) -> 7.93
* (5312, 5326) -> 8.06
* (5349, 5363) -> 8.3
